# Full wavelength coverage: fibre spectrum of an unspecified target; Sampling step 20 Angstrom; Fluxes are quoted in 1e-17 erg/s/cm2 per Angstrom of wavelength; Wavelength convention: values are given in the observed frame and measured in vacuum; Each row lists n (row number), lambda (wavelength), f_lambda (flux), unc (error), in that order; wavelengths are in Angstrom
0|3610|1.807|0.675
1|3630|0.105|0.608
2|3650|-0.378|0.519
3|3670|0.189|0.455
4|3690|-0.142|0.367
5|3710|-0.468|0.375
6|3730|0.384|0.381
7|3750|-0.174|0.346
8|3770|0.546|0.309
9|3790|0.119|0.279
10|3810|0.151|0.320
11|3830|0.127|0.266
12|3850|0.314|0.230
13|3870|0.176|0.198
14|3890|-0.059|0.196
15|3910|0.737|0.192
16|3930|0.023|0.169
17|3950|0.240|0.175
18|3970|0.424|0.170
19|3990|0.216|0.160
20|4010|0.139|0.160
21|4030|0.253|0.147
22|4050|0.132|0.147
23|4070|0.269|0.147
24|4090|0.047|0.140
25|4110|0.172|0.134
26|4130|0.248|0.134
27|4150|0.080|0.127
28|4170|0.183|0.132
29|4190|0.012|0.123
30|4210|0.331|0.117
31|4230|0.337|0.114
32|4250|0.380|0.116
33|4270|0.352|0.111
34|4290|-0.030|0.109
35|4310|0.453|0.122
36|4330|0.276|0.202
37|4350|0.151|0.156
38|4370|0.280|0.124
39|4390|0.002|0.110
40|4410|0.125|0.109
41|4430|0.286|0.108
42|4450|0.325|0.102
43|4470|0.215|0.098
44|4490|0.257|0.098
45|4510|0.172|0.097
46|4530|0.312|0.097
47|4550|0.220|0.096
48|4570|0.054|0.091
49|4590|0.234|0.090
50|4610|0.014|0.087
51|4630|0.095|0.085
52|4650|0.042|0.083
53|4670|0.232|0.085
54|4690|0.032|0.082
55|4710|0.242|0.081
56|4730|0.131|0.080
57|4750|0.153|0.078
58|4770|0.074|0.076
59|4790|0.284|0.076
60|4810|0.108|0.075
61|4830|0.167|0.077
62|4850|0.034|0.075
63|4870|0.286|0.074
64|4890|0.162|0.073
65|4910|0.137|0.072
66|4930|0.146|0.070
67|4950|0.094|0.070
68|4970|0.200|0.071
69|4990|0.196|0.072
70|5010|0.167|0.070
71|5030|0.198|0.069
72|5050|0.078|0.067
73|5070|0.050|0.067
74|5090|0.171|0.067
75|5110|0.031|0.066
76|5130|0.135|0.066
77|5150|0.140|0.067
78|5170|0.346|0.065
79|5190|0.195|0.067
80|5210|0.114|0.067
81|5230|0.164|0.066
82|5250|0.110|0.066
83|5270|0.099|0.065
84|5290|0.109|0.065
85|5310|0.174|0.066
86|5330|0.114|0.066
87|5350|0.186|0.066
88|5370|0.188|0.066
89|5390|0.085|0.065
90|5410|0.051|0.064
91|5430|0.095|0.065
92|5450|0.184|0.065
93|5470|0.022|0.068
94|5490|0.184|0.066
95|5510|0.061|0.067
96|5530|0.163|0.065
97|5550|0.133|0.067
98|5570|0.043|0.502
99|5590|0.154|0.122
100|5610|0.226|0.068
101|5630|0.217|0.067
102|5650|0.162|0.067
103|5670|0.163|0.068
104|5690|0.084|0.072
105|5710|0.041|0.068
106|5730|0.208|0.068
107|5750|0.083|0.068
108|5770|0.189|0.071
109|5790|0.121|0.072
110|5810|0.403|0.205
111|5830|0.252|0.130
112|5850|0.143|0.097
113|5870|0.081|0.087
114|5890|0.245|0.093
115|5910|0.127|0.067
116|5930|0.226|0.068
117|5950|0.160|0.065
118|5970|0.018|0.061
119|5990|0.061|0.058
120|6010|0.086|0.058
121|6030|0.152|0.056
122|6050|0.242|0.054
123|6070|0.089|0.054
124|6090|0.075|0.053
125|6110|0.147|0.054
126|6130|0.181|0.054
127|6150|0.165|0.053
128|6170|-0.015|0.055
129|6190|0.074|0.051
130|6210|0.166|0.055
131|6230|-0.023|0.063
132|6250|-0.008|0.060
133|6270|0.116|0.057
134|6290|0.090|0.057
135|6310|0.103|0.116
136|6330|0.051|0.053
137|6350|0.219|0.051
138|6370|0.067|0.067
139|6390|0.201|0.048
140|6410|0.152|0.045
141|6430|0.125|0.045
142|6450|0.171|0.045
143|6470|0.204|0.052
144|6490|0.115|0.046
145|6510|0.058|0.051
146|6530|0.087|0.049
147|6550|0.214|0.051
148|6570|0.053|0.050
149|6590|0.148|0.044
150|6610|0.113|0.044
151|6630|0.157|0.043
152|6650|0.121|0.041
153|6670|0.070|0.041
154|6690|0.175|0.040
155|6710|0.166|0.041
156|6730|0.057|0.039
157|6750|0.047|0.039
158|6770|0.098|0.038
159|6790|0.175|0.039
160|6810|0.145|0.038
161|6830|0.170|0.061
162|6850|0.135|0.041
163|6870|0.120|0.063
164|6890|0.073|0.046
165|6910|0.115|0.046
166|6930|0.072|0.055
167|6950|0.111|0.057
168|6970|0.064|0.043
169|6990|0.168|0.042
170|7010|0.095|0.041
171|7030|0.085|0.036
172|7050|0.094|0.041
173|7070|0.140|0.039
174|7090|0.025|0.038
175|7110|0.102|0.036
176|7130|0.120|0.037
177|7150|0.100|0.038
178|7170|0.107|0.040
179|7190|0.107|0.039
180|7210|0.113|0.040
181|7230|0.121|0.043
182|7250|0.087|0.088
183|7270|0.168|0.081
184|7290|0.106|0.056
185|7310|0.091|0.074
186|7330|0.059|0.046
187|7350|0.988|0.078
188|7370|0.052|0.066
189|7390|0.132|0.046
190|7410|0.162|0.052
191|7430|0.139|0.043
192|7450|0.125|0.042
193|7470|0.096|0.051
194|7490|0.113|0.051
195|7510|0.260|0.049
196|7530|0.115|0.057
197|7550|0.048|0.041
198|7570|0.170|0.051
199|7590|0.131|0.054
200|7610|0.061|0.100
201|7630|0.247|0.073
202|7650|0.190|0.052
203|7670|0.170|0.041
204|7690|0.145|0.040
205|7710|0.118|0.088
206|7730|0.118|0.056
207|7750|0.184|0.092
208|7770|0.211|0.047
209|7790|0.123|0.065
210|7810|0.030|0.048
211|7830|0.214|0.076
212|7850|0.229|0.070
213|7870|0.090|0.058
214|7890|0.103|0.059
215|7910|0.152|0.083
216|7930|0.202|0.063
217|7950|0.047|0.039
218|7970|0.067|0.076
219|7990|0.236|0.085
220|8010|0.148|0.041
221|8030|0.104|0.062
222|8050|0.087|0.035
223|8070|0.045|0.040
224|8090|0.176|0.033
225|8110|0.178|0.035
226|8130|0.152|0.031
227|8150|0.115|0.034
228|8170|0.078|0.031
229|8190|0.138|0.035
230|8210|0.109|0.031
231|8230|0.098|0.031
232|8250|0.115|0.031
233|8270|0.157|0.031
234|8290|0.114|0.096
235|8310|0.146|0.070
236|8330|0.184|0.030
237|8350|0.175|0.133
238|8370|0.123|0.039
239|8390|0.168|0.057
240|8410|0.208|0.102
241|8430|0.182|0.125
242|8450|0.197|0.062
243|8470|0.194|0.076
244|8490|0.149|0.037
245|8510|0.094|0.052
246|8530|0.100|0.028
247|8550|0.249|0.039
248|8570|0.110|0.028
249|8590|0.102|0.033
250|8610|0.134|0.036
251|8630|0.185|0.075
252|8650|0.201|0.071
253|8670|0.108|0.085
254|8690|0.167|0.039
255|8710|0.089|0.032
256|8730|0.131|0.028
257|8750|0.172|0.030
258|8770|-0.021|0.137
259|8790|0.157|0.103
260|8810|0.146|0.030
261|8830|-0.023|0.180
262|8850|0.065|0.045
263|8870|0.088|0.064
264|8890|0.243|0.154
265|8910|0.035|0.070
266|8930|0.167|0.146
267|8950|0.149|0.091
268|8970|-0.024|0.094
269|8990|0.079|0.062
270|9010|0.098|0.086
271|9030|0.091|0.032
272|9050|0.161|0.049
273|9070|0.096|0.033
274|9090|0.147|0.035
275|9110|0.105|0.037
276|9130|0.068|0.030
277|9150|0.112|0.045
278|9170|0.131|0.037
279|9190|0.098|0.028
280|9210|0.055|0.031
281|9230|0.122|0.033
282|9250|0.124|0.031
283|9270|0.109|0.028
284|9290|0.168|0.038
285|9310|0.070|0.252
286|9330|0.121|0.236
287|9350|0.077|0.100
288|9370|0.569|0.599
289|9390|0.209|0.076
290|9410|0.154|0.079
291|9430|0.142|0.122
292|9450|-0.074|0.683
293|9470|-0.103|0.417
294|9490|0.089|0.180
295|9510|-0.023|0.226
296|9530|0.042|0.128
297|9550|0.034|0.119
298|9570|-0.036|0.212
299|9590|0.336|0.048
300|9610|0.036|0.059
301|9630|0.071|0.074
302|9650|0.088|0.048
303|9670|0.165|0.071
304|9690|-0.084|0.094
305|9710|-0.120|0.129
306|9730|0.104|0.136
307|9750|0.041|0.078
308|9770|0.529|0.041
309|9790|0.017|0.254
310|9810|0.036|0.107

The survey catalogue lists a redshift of 0.97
